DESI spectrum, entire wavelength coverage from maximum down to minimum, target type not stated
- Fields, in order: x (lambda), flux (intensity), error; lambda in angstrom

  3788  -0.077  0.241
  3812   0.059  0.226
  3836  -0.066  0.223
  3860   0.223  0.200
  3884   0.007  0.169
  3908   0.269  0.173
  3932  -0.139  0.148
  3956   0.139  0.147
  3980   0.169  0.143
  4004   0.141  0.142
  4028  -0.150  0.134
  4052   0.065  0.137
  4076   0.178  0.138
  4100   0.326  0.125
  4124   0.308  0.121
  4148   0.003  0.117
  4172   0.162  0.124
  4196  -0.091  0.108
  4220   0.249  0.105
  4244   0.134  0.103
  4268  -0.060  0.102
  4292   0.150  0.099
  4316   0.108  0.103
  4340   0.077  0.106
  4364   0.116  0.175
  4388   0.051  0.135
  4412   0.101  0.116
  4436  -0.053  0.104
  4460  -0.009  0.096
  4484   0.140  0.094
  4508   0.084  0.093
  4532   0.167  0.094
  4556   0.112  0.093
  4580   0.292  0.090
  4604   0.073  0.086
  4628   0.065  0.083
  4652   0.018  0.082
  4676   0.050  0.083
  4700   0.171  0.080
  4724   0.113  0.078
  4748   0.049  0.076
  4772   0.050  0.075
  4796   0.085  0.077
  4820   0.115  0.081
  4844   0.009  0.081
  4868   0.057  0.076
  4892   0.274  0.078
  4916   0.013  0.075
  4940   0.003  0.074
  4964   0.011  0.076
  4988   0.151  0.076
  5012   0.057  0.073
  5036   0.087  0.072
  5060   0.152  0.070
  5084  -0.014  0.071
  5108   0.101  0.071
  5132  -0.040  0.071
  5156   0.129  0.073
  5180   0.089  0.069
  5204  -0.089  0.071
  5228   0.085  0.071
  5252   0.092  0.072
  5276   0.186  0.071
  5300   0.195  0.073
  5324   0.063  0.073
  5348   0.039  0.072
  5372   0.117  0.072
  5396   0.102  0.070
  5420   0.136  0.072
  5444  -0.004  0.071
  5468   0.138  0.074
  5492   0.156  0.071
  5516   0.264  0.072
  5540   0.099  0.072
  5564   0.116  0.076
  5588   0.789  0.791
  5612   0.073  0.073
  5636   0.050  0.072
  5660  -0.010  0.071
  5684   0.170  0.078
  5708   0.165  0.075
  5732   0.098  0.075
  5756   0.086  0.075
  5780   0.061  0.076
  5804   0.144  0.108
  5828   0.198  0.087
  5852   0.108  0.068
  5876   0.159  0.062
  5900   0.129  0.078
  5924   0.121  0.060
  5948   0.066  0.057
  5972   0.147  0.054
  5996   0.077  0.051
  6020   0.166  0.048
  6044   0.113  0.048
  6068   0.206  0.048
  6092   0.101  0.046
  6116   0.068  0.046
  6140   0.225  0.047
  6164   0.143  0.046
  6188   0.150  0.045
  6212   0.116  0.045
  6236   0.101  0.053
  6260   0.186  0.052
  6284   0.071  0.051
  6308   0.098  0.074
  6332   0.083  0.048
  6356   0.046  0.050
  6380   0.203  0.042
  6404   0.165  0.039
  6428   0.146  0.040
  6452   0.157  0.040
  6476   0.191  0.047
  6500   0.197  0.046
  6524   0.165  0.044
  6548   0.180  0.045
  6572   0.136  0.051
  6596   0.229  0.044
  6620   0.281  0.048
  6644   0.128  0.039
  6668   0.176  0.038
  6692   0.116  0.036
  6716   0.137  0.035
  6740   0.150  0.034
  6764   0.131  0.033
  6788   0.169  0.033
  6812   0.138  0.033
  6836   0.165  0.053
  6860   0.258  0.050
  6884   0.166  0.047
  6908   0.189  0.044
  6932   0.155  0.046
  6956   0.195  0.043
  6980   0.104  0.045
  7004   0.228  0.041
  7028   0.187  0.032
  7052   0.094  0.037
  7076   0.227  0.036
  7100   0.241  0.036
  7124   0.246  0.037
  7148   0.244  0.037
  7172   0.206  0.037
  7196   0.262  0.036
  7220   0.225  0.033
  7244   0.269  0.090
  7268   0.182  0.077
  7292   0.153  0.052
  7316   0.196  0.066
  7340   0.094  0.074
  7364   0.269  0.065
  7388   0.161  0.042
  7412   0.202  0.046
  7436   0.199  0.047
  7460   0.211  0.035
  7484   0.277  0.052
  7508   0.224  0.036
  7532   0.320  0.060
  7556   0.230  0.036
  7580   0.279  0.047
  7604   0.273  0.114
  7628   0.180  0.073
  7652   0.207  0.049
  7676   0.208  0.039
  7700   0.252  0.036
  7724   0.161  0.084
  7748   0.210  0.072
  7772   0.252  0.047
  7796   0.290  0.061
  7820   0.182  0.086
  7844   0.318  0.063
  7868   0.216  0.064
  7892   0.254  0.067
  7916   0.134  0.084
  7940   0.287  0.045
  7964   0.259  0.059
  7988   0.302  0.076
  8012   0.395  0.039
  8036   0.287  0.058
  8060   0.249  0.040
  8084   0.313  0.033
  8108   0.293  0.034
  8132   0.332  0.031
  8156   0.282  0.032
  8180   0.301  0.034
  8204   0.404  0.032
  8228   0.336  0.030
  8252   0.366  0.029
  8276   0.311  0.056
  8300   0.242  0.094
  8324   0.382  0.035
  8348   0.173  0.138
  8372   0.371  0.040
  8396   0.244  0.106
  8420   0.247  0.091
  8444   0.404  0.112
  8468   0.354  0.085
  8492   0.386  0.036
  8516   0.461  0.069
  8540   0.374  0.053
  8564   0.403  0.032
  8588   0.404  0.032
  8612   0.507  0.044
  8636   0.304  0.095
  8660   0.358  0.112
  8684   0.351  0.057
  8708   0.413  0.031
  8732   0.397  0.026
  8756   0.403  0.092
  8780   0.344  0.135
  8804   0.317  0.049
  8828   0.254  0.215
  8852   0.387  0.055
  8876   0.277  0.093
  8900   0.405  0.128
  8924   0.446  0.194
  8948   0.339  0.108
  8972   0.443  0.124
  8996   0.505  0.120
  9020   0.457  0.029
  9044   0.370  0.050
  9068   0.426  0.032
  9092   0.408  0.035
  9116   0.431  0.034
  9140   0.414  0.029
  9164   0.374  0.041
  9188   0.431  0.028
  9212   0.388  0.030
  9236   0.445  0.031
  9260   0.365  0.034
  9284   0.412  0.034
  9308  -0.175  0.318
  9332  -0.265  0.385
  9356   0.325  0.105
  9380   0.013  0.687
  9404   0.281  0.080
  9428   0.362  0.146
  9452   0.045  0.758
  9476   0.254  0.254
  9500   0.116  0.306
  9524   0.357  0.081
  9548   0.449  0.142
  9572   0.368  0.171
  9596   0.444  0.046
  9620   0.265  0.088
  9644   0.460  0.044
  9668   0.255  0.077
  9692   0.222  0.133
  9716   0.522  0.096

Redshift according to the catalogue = 1.149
